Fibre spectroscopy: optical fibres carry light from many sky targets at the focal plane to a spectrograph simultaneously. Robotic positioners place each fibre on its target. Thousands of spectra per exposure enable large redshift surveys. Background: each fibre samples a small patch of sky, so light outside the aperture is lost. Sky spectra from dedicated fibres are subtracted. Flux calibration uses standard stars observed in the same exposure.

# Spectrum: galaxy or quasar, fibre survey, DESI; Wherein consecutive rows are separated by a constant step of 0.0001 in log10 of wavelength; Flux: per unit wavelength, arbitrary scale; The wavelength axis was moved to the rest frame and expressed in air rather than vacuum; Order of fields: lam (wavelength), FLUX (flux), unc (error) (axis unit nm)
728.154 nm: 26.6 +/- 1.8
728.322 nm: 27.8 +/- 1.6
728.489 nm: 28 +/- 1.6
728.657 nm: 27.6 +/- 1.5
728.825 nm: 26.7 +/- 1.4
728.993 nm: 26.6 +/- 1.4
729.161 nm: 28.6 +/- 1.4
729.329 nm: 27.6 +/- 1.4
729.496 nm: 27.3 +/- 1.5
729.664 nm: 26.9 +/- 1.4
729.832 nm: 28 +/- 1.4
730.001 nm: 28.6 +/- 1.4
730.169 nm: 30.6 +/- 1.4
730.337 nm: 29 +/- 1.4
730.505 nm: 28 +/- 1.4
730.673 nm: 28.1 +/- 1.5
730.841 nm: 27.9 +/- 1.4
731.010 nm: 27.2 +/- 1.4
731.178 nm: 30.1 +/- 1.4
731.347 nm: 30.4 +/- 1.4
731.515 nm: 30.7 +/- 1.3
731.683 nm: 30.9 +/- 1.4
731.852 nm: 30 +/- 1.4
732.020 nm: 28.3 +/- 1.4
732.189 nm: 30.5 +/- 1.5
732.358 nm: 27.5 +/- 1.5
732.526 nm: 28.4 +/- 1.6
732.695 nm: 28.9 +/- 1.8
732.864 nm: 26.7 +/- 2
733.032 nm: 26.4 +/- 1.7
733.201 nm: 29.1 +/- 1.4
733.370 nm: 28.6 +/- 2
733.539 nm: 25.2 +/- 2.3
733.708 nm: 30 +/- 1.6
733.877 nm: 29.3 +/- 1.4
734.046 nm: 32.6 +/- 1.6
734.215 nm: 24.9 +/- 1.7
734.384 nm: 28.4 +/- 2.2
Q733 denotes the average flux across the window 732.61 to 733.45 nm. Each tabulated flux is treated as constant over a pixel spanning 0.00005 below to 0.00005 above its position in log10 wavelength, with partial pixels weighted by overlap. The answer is 27.9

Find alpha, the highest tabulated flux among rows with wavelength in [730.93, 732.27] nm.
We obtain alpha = 30.9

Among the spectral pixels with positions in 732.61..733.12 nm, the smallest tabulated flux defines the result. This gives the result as 26.4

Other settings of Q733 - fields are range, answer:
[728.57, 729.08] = 26.9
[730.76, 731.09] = 27.5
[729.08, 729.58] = 27.9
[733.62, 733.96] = 29.6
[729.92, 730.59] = 29.1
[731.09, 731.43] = 30.2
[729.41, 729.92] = 27.4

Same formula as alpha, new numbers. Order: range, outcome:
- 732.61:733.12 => 28.9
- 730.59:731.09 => 28.1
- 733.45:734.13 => 32.6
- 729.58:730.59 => 30.6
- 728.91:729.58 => 28.6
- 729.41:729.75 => 27.3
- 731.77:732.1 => 30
